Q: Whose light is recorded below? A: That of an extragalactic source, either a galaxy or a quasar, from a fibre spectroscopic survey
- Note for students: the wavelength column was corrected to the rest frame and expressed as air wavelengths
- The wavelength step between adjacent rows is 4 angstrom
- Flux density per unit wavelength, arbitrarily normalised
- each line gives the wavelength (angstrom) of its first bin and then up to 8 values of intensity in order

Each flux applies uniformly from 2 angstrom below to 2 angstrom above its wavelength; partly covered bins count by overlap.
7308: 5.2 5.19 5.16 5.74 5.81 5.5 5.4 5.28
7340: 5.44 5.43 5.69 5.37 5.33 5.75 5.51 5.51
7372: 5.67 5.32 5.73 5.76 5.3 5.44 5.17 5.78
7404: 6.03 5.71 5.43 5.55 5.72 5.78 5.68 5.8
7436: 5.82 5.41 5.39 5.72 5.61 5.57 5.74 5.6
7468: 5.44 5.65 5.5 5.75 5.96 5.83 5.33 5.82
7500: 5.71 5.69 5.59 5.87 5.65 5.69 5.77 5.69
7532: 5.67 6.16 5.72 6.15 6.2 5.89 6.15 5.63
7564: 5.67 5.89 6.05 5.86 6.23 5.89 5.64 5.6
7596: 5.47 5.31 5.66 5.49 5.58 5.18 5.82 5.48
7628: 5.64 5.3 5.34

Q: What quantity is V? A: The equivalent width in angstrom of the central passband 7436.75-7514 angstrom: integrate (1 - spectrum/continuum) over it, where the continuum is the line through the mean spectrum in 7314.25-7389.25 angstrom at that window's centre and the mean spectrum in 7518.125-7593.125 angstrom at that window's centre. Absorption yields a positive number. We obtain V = 1.2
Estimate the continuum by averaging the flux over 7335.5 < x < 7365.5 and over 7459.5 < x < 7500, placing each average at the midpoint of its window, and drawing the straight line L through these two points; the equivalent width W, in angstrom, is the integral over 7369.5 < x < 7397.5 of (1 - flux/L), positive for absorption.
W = 0.2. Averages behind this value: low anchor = 5.48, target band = 5.49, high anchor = 5.66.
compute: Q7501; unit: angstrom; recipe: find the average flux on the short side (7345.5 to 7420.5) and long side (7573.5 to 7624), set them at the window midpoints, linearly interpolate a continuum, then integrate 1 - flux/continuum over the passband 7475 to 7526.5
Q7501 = -0.9 angstrom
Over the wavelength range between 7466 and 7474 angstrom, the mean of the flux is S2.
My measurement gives 5.54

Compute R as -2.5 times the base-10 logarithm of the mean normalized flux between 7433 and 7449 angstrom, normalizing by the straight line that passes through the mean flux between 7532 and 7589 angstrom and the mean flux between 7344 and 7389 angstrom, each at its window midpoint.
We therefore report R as 0.02 mag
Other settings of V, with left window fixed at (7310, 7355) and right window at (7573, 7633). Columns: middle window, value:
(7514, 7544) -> -1.2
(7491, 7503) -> -0.2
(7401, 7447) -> -1.3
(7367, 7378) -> 0.0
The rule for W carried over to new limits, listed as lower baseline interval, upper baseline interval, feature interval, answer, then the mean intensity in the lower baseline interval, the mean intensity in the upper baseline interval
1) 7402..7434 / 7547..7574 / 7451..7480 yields 0.9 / 5.71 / 5.92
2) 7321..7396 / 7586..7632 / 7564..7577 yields -0.9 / 5.51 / 5.52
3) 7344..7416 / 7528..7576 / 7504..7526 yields 0.5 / 5.56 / 5.91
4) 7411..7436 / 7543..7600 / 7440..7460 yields 0.5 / 5.68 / 5.86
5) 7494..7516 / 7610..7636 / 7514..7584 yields -3.1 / 5.73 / 5.49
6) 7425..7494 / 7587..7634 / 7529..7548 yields -1.3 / 5.64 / 5.51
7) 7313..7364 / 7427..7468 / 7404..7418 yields -0.1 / 5.49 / 5.62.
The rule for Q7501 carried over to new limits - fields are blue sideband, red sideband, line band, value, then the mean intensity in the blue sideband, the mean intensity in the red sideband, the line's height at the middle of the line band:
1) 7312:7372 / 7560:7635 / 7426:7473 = -0.52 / 5.49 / 5.65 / 5.56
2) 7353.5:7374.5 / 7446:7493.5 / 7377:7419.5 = -0.09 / 5.54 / 5.64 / 5.58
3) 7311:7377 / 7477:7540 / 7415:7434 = -0.36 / 5.48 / 5.74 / 5.61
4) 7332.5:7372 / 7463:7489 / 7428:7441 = -0.20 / 5.49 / 5.67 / 5.61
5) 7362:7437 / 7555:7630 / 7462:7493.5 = 0.04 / 5.61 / 5.69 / 5.64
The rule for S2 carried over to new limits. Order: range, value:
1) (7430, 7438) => 5.81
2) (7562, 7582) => 5.94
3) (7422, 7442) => 5.7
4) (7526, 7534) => 5.68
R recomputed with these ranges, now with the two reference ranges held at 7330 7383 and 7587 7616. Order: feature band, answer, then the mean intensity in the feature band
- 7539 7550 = -0.10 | 6.05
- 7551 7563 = -0.07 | 5.87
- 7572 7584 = -0.10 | 6.02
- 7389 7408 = -0.02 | 5.6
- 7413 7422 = -0.02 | 5.61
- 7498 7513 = -0.04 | 5.7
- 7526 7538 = -0.06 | 5.84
